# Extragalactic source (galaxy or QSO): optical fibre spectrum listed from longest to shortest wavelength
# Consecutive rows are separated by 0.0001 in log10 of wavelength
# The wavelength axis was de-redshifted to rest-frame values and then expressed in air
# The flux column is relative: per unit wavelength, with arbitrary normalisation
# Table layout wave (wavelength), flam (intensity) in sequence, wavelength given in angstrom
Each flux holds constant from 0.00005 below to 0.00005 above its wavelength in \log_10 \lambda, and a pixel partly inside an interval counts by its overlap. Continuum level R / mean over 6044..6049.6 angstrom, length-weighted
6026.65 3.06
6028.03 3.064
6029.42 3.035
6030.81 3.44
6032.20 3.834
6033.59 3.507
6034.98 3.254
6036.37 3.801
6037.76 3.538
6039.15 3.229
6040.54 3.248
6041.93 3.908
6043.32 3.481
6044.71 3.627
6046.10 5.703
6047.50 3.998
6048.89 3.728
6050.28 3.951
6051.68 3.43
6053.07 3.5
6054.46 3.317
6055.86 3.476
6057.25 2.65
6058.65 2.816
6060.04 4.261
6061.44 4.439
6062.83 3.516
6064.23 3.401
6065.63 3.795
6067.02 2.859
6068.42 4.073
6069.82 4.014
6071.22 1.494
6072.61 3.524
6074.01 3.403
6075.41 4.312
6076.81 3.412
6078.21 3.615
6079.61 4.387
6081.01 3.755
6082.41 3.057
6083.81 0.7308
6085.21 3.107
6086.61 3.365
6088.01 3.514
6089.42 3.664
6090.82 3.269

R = 4.26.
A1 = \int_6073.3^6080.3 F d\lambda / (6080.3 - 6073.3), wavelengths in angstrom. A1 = 3.82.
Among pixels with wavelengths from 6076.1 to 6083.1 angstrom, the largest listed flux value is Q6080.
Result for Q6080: 4.387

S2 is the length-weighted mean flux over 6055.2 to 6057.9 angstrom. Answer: 3.07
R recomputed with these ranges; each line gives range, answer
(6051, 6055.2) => 3.42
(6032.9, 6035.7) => 3.38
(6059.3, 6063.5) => 4.07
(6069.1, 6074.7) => 3.11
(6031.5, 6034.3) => 3.66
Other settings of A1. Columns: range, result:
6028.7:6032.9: 3.43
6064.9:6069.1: 3.57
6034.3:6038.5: 3.53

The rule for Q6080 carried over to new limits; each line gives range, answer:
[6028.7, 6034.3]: 3.834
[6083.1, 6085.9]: 3.107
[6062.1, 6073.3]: 4.073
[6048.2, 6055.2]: 3.951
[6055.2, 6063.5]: 4.439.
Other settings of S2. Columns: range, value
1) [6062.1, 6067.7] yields 3.4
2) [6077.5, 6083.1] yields 3.7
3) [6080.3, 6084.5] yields 2.52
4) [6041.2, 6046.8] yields 4.18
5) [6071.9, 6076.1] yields 3.74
